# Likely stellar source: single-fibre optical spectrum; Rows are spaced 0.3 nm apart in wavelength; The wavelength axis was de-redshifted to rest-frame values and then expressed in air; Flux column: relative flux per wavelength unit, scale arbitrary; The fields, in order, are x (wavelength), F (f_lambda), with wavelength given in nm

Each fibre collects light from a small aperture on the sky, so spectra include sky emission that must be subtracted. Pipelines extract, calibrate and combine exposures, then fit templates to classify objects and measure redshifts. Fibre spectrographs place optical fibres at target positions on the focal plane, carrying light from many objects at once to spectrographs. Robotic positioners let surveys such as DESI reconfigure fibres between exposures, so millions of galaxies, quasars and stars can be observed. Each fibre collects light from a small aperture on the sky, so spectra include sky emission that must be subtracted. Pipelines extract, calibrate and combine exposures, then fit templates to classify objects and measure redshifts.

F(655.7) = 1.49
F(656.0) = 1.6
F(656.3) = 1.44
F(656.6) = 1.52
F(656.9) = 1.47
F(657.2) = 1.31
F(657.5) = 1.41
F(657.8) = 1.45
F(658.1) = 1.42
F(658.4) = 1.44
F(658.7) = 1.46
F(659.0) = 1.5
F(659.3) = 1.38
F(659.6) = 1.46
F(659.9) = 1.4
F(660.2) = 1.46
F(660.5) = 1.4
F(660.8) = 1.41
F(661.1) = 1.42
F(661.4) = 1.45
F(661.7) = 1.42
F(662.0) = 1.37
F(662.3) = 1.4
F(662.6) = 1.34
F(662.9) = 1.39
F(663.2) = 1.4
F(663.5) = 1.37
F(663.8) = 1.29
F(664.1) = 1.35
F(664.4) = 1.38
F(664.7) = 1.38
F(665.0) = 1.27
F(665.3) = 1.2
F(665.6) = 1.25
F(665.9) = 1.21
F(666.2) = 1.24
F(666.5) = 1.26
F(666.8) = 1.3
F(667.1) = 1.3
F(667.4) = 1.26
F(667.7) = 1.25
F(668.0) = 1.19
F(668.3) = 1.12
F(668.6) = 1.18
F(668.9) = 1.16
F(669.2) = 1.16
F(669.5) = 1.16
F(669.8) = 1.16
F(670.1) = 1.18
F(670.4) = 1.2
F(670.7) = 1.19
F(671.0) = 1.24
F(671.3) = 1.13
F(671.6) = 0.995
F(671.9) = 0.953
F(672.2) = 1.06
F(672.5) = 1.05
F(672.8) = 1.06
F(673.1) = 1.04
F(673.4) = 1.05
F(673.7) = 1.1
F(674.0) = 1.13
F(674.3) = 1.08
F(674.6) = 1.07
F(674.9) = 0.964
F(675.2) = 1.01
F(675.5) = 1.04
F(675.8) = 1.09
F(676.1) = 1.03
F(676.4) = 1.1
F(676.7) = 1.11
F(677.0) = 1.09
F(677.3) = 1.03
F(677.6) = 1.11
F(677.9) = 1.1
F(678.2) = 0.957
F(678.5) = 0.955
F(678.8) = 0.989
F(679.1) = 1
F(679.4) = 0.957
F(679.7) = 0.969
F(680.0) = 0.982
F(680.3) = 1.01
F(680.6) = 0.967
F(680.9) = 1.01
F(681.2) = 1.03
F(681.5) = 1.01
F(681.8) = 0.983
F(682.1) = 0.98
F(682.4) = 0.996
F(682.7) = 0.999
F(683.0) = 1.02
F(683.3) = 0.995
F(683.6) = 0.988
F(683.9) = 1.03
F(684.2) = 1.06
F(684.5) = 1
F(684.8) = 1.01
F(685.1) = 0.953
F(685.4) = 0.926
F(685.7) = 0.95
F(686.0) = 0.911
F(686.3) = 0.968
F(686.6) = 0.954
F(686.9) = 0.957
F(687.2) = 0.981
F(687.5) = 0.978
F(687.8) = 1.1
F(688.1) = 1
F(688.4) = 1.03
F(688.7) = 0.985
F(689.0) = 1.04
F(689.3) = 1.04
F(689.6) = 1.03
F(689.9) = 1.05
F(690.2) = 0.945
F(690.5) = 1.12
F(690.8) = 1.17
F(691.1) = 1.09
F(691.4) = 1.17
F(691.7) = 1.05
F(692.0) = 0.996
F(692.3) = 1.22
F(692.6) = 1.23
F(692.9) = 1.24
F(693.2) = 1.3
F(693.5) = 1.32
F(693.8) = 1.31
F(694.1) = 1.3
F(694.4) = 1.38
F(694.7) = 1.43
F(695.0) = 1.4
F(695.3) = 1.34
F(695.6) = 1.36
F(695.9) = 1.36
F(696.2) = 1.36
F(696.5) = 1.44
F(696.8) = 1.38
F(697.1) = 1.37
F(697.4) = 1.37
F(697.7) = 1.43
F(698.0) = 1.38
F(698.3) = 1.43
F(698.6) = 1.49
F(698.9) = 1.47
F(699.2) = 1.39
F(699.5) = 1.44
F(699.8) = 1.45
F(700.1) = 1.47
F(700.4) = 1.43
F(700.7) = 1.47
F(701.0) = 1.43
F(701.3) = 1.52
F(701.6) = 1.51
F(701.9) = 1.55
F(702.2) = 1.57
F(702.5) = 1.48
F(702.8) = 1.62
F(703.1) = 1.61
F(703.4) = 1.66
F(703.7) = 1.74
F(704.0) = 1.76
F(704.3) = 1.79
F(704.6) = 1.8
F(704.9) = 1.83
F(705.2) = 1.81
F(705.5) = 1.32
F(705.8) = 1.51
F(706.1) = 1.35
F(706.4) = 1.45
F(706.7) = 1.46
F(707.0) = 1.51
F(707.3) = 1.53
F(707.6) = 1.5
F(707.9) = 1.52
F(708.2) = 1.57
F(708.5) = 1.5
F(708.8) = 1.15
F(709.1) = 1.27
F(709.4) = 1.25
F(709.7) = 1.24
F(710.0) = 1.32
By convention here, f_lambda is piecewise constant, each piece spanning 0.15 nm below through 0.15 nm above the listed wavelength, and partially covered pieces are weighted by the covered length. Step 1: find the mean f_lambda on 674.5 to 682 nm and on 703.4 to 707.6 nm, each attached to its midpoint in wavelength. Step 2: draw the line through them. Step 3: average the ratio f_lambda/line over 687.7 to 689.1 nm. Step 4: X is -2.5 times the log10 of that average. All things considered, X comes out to 0.20 mag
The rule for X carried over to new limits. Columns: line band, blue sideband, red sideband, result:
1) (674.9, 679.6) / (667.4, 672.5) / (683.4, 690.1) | 0.05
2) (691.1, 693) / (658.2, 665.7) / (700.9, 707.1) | 0.32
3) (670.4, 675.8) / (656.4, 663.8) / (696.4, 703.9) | 0.32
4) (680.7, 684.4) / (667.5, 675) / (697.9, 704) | 0.25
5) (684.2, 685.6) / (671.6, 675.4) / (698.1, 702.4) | 0.24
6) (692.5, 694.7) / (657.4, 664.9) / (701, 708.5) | 0.17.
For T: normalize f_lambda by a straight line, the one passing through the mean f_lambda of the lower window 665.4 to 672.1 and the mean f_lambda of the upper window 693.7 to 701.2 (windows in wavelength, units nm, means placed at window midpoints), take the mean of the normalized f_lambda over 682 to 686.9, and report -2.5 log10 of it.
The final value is 0.31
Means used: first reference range 1.18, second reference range 1.4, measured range 0.983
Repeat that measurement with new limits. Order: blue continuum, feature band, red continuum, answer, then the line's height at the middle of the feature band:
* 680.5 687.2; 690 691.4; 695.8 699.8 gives 0.10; 1.19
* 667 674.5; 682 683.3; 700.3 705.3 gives 0.30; 1.32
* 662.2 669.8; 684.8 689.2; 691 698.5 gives 0.30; 1.3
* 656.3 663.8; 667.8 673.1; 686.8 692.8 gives 0.15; 1.29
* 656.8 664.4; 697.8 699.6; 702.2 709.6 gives 0.06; 1.52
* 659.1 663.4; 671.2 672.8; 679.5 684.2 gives 0.15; 1.19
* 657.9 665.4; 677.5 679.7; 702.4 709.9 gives 0.39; 1.44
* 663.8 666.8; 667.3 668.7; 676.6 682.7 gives 0.03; 1.23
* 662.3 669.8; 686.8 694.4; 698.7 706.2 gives 0.30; 1.46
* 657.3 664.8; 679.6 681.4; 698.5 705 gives 0.43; 1.48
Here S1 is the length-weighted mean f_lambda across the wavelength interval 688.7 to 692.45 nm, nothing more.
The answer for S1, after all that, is 1.07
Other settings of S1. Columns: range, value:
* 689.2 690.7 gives 1.04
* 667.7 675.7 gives 1.11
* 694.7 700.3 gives 1.41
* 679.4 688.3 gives 0.99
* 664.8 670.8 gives 1.21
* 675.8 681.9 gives 1.02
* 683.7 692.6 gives 1.03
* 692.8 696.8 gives 1.35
